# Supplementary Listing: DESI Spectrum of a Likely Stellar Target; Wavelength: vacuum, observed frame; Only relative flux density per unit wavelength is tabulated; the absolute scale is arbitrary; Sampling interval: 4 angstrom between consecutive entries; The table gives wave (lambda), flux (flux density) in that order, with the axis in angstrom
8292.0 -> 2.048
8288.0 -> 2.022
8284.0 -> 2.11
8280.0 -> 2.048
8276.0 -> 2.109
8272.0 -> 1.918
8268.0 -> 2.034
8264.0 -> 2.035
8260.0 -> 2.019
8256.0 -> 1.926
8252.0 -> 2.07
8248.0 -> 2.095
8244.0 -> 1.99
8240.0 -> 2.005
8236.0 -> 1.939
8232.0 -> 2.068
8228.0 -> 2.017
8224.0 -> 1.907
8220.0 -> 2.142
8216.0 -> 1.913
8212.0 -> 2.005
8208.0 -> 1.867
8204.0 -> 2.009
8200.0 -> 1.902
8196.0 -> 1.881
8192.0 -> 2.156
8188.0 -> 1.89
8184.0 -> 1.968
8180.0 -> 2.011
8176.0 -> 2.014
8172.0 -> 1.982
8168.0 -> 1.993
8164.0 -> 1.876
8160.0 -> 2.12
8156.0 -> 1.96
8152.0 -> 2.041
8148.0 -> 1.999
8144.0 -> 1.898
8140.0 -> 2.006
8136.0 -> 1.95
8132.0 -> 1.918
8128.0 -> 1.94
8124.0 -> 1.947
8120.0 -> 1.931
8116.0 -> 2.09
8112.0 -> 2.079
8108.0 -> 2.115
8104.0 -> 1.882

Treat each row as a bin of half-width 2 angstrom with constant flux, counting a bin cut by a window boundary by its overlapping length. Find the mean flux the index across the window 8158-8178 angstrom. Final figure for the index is 2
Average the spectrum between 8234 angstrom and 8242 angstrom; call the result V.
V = 1.97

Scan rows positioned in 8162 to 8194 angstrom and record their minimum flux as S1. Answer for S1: 1.876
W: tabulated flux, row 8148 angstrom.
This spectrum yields 1.999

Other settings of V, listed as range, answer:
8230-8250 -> 2.02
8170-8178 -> 2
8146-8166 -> 2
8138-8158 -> 1.98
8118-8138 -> 1.94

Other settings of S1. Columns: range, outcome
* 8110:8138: 1.918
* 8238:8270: 1.926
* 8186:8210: 1.867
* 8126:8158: 1.898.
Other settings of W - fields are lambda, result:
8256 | 1.926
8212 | 2.005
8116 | 2.09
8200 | 1.902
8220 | 2.142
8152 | 2.041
